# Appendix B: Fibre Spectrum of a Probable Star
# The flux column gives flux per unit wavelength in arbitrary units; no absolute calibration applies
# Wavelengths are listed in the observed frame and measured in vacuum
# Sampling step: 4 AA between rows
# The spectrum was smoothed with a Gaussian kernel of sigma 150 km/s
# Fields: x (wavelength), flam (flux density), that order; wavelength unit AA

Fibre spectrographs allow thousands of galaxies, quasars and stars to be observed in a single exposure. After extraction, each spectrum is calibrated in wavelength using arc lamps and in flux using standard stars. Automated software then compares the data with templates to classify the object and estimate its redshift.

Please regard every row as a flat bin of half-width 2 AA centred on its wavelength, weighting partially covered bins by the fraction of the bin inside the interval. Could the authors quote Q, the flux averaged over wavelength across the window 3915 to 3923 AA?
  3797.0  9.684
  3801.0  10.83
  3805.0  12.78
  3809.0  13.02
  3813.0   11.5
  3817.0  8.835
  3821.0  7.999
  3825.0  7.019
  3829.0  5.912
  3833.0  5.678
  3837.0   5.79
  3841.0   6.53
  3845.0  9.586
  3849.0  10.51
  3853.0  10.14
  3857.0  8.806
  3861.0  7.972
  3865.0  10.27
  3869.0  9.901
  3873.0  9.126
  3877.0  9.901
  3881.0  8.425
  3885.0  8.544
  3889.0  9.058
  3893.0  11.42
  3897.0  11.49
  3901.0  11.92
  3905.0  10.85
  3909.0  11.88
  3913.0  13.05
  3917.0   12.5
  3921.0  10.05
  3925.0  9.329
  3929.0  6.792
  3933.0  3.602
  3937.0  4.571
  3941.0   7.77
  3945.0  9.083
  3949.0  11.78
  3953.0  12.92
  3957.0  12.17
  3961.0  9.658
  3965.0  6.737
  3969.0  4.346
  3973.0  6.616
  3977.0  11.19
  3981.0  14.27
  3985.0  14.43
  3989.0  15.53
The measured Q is 11.3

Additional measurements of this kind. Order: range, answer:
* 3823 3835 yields 6.2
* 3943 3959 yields 11.5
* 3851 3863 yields 8.97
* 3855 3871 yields 9.24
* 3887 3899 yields 10.7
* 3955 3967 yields 9.52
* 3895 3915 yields 11.8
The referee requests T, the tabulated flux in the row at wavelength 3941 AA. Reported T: 7.77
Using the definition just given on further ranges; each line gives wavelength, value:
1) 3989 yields 15.53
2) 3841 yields 6.53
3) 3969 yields 4.346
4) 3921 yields 10.05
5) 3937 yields 4.571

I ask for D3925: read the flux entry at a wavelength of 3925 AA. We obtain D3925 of 9.329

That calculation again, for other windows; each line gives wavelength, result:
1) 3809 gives 13.02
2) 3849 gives 10.51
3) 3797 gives 9.684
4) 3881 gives 8.425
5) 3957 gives 12.17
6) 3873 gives 9.126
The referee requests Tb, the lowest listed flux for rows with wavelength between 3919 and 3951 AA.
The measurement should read 3.602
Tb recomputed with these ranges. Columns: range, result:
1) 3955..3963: 9.658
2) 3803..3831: 5.912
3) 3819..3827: 7.019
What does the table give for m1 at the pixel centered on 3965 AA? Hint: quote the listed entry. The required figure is 6.737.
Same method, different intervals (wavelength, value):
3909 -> 11.88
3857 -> 8.806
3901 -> 11.92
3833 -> 5.678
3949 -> 11.78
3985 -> 14.43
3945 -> 9.083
